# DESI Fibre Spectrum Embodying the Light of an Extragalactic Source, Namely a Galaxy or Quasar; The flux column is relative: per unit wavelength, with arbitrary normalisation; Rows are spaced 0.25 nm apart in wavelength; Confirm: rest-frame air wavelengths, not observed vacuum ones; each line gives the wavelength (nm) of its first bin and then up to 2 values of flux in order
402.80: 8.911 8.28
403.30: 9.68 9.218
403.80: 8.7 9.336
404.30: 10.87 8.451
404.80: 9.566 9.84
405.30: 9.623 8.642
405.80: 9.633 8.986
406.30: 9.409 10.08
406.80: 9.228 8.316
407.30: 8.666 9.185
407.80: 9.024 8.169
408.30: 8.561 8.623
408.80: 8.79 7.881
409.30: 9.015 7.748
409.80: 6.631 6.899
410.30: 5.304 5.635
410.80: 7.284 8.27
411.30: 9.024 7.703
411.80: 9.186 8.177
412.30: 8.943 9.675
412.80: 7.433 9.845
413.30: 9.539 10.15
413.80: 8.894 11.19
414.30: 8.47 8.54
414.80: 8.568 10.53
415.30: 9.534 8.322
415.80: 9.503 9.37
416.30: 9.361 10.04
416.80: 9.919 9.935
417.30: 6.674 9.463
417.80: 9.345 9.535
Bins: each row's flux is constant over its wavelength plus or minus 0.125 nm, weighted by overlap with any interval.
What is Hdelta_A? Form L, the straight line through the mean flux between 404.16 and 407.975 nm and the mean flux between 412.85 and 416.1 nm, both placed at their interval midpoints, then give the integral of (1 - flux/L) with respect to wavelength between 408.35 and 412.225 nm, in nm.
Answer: 0.65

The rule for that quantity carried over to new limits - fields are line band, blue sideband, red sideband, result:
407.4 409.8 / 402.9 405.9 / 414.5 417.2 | 0.230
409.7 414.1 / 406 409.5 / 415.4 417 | 0.414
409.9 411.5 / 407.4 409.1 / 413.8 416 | 0.324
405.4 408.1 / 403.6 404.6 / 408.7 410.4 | -0.191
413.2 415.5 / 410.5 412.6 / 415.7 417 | -0.098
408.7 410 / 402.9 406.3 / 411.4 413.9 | 0.166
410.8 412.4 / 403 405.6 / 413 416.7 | 0.165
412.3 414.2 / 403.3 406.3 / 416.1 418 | -0.038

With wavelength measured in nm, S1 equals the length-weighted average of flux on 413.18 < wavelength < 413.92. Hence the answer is 9.53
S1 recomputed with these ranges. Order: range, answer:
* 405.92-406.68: 9.49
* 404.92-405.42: 9.73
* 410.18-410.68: 5.49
